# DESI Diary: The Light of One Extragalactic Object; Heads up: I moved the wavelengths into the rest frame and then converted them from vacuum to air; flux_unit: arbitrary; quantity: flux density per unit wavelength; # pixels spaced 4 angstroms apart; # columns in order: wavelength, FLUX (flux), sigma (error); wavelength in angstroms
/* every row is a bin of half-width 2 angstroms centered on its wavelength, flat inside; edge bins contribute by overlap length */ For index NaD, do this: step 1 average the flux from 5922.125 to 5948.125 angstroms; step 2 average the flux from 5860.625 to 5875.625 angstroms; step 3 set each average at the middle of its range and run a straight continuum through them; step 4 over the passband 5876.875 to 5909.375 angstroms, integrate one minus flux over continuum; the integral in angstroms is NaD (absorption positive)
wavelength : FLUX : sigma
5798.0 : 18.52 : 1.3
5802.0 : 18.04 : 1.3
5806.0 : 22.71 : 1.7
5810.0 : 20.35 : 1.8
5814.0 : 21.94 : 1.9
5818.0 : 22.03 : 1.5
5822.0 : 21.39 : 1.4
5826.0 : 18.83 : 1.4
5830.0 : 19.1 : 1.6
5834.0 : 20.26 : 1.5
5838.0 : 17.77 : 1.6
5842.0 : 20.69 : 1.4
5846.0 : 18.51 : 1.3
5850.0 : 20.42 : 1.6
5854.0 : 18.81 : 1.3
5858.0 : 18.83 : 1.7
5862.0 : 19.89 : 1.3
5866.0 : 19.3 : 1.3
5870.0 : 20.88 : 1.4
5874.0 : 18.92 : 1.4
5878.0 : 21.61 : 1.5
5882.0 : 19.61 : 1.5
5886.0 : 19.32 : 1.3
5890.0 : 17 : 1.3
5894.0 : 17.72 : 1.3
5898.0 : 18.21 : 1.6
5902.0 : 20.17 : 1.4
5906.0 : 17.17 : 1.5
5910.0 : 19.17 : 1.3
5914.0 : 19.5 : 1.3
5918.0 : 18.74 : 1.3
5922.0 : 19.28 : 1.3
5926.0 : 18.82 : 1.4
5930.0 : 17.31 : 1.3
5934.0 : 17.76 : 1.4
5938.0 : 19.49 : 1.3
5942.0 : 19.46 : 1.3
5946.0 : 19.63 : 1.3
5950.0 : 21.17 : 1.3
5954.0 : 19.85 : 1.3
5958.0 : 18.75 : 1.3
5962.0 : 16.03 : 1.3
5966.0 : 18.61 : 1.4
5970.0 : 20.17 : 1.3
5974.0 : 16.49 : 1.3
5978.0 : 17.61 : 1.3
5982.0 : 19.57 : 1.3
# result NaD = 1.0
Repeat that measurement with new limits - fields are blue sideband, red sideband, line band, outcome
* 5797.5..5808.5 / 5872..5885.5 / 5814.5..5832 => -0.46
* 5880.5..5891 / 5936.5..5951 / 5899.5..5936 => 1.34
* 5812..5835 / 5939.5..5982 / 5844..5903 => 2.05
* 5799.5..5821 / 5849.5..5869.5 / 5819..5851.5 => 0.86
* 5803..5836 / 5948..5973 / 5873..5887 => 0.01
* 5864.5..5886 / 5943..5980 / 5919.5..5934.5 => 0.68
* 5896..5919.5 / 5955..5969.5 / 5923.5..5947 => -0.28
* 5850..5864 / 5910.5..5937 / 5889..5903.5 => 0.48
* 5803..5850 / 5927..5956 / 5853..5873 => 0.40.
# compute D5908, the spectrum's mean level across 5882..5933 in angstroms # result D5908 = 18.6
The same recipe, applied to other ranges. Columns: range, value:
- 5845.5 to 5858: 19.3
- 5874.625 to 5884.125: 20.3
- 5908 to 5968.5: 18.9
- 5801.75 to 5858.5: 20.1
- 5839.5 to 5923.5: 19.2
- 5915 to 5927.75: 19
